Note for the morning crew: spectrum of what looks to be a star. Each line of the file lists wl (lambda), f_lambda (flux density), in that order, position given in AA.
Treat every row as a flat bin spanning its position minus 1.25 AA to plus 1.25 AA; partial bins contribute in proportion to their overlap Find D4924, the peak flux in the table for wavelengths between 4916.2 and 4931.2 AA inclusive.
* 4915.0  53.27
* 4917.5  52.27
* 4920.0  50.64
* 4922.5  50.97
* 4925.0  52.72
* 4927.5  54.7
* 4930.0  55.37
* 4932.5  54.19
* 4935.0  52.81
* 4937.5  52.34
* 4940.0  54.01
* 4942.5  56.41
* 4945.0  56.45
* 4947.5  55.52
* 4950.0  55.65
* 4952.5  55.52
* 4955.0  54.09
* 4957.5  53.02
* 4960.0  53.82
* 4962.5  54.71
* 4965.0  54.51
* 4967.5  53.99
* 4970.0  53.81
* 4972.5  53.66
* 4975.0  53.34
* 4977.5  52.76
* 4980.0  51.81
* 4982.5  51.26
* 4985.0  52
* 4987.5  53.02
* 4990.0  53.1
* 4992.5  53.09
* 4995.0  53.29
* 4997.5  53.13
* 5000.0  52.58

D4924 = 55.37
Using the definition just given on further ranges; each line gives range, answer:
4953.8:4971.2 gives 54.71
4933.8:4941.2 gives 54.01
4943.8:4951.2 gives 56.45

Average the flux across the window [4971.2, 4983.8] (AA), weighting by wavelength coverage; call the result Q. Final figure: 52.6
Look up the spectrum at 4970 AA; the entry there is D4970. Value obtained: 53.81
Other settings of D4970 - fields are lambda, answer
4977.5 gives 52.76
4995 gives 53.29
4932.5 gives 54.19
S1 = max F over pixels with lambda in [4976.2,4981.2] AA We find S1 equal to 52.76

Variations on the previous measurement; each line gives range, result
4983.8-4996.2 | 53.29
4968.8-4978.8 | 53.81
